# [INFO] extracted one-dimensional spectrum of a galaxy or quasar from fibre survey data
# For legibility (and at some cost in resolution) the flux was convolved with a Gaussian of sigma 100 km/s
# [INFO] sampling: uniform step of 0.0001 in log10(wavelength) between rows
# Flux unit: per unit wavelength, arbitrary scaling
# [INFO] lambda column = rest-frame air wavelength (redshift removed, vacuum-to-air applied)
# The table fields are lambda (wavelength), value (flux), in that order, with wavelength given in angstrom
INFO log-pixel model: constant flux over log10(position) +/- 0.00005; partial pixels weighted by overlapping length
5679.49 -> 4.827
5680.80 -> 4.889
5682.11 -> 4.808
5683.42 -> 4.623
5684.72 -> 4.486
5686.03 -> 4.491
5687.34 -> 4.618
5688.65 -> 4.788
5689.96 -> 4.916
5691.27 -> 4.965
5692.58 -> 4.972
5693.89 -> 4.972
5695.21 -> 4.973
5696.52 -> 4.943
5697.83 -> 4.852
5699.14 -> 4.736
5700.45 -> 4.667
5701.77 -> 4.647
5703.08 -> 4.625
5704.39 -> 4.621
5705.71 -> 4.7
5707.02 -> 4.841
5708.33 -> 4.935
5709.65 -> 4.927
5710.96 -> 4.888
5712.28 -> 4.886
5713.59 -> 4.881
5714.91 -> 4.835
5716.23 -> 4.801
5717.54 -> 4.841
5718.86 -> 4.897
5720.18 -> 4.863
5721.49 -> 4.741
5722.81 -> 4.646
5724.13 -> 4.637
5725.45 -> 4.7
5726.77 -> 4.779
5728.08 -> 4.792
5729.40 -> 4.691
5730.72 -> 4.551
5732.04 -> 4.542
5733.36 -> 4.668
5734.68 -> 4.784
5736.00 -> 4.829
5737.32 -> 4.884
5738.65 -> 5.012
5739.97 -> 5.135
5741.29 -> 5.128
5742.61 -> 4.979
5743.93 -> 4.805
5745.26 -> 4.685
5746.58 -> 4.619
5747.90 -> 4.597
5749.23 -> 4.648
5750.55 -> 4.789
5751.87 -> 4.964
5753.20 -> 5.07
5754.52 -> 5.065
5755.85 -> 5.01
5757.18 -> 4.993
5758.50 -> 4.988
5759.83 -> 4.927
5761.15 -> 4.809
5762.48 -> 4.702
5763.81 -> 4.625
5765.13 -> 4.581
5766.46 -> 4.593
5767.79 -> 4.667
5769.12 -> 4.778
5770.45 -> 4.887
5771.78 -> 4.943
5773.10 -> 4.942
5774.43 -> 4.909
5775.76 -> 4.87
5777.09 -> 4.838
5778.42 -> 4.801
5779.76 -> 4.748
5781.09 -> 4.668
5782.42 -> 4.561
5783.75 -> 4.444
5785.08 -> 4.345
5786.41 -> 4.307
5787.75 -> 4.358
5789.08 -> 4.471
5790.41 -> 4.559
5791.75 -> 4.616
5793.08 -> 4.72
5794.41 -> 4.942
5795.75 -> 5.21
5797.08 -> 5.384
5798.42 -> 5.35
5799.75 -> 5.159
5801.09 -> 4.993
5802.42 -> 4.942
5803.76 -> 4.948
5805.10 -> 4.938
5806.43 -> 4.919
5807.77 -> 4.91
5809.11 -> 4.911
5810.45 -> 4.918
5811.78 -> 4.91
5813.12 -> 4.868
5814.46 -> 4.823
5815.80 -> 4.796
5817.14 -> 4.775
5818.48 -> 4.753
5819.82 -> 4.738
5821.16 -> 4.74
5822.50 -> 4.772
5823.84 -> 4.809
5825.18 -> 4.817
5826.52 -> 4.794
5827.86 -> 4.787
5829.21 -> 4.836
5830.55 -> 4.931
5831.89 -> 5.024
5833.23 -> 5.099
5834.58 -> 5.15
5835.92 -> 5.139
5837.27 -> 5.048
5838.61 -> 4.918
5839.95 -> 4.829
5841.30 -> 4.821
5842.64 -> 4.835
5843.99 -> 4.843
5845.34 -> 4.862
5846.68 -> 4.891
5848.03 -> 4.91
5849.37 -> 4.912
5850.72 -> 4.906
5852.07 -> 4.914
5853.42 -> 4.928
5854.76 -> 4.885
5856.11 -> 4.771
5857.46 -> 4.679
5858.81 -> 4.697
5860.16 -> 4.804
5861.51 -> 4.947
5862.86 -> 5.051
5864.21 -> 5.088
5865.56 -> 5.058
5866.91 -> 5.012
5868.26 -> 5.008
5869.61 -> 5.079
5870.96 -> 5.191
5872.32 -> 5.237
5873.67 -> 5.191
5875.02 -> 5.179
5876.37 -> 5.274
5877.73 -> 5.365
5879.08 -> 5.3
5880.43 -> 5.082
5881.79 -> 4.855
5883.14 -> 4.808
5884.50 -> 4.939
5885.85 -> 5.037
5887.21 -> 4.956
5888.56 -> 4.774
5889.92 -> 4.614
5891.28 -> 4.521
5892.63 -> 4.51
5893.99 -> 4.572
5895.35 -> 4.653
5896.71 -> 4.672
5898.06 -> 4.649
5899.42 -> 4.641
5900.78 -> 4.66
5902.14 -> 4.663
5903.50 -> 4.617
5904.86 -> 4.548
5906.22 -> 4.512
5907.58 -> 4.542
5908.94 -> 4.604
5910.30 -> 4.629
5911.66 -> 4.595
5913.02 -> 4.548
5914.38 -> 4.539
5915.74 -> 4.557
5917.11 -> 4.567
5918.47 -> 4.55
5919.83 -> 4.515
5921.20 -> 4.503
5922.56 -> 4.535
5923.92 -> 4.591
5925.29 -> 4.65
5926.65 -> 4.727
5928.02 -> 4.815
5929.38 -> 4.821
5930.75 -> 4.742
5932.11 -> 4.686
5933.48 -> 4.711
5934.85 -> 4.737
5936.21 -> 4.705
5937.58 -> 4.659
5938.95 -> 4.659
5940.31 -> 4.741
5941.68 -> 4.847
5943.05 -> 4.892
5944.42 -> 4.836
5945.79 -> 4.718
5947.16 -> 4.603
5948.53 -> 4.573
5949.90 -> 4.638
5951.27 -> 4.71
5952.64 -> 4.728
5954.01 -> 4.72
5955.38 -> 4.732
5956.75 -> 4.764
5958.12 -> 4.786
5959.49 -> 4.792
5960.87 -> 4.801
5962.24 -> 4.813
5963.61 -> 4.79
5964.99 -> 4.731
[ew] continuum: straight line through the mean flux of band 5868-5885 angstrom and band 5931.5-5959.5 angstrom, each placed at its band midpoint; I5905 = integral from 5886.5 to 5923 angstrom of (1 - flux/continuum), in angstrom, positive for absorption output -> 2.62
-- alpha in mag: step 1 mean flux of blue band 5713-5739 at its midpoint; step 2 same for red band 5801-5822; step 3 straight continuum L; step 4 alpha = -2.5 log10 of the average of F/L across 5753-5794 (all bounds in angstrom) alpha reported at 0.02 mag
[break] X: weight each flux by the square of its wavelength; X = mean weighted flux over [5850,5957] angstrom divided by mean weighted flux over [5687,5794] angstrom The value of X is 1.1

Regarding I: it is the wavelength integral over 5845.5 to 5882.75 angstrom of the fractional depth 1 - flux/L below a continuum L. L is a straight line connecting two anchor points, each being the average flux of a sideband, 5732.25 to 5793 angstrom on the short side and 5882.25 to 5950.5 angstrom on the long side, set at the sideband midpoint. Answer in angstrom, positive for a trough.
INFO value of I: -2.4 angstrom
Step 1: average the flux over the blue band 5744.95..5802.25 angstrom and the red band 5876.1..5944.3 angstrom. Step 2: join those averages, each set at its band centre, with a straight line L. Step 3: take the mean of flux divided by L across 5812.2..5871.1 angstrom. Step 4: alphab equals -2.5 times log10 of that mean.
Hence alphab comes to -0.03 mag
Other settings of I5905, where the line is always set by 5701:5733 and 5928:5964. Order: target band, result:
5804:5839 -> -1.0 angstrom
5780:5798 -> 0.3 angstrom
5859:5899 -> -1.6 angstrom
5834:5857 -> -0.8 angstrom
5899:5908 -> 0.3 angstrom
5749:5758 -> -0.4 angstrom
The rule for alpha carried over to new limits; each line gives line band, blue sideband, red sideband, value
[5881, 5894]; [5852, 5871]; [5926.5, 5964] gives 0.024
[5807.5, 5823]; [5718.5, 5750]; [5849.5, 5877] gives 0.019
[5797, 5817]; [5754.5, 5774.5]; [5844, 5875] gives -0.018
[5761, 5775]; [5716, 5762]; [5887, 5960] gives 0.008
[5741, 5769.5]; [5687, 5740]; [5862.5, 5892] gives 0.010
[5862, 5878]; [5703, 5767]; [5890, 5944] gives -0.100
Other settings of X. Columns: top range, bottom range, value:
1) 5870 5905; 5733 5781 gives 1.05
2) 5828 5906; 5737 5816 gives 1.05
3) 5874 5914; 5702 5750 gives 1.06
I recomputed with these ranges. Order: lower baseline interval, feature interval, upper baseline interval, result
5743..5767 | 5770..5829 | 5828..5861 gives 0.45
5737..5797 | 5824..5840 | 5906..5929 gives -0.83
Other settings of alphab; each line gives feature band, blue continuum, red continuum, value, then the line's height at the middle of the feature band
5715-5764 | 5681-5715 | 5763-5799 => -0.01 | 4.77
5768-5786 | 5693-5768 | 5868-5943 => 0.01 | 4.8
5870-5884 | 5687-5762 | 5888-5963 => -0.10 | 4.7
